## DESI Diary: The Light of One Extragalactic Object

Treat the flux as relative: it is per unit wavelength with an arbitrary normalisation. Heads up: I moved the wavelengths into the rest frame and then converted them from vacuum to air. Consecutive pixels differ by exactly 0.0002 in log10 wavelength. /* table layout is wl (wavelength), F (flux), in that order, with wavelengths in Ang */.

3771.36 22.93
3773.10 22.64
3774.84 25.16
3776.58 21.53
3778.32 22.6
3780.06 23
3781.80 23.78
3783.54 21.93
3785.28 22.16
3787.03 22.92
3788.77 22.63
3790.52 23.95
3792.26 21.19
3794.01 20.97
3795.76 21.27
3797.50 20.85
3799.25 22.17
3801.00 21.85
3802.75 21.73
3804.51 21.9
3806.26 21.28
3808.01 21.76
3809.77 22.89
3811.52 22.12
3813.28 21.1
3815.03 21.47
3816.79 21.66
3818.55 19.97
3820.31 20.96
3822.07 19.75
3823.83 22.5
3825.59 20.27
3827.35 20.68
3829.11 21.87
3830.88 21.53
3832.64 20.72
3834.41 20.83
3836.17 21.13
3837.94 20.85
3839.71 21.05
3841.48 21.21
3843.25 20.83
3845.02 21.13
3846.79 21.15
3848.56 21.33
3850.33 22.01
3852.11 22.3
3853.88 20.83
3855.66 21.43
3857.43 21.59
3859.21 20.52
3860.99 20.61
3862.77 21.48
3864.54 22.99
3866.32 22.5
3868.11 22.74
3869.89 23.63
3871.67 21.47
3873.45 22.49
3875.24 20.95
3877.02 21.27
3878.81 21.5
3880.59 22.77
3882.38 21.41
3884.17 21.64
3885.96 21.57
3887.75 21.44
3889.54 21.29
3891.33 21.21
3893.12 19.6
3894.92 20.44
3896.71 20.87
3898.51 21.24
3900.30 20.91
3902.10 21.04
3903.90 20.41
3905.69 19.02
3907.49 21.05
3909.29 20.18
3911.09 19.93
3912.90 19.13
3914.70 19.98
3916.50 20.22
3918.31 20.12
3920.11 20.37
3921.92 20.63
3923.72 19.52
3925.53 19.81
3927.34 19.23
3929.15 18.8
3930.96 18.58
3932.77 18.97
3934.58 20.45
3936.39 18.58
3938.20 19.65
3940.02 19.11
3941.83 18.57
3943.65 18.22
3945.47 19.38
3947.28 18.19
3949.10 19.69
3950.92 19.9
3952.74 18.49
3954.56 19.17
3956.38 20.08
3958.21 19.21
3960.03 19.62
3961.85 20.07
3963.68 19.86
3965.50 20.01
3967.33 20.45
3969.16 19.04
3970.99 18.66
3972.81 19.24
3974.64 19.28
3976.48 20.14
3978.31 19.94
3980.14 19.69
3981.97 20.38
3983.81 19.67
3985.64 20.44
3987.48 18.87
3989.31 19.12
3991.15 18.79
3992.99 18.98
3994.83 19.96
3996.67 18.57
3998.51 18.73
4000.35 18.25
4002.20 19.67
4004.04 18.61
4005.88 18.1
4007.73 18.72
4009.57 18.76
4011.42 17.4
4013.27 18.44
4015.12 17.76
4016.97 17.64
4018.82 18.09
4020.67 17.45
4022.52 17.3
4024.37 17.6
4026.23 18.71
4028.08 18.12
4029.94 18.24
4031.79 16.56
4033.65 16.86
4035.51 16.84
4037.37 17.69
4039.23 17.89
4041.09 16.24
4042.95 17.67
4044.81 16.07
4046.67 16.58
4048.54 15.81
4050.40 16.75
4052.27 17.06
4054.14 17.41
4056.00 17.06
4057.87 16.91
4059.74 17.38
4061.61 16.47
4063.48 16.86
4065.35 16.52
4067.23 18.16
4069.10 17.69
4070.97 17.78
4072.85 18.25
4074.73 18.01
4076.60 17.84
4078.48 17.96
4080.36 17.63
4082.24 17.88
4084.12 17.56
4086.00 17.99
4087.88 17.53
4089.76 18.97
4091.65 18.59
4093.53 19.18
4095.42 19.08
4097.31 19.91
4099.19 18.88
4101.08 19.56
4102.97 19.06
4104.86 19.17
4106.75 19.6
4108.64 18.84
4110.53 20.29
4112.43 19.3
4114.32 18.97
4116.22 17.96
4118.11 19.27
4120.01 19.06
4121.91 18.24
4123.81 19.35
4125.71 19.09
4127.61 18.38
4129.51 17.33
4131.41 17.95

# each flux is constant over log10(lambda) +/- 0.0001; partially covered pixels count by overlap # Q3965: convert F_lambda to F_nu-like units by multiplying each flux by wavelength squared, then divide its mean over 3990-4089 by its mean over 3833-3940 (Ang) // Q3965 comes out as 0.9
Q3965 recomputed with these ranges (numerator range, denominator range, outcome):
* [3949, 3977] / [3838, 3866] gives 0.97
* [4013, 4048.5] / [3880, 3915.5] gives 0.90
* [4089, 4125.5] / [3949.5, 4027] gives 1.07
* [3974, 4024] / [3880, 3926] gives 0.96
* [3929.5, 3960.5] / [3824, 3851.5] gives 0.96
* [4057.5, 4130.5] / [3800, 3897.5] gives 0.97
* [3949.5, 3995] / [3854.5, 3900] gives 0.95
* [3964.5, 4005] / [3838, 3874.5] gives 0.96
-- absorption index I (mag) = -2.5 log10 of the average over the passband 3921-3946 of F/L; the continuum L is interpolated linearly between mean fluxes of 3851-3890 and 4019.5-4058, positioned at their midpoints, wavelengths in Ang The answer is 0.04 mag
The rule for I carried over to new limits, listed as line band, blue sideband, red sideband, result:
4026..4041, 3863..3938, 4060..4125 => 0.10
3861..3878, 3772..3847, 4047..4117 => -0.06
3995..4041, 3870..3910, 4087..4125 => 0.11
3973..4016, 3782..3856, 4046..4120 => 0.01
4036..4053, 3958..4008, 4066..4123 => 0.13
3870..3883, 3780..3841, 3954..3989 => -0.05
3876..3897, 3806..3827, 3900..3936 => -0.05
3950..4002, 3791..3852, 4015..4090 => -0.04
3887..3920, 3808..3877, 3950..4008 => 0.00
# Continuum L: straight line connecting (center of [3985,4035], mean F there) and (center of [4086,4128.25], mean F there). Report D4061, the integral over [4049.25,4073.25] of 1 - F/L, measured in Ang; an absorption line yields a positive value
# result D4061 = 1.88 Ang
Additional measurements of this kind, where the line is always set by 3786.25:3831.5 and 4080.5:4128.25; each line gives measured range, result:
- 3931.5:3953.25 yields 1.33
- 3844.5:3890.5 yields -1.44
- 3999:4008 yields 0.51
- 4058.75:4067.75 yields 1.03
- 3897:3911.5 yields 0.14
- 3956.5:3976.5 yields 0.53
